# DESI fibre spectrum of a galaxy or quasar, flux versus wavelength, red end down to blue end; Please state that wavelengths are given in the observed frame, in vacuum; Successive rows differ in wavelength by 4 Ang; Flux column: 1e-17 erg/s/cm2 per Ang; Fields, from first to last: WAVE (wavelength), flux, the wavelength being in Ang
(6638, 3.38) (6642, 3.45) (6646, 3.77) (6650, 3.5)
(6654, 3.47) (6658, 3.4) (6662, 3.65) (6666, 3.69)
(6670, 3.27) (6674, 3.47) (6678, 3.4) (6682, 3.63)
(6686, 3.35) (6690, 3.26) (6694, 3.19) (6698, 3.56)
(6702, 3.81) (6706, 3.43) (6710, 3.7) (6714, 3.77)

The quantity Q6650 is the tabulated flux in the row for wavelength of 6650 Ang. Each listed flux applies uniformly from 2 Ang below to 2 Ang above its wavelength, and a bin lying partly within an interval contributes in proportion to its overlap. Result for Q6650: 3.5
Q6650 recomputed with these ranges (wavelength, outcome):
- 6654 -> 3.47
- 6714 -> 3.77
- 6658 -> 3.4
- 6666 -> 3.69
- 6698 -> 3.56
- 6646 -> 3.77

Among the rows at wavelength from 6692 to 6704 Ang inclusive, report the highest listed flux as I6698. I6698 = 3.81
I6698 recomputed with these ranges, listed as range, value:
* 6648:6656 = 3.5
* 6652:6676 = 3.69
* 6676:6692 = 3.63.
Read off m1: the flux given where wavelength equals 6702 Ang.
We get 3.81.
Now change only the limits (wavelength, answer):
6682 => 3.63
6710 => 3.7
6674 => 3.47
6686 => 3.35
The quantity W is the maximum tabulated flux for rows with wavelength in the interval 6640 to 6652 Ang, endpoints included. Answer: 3.77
